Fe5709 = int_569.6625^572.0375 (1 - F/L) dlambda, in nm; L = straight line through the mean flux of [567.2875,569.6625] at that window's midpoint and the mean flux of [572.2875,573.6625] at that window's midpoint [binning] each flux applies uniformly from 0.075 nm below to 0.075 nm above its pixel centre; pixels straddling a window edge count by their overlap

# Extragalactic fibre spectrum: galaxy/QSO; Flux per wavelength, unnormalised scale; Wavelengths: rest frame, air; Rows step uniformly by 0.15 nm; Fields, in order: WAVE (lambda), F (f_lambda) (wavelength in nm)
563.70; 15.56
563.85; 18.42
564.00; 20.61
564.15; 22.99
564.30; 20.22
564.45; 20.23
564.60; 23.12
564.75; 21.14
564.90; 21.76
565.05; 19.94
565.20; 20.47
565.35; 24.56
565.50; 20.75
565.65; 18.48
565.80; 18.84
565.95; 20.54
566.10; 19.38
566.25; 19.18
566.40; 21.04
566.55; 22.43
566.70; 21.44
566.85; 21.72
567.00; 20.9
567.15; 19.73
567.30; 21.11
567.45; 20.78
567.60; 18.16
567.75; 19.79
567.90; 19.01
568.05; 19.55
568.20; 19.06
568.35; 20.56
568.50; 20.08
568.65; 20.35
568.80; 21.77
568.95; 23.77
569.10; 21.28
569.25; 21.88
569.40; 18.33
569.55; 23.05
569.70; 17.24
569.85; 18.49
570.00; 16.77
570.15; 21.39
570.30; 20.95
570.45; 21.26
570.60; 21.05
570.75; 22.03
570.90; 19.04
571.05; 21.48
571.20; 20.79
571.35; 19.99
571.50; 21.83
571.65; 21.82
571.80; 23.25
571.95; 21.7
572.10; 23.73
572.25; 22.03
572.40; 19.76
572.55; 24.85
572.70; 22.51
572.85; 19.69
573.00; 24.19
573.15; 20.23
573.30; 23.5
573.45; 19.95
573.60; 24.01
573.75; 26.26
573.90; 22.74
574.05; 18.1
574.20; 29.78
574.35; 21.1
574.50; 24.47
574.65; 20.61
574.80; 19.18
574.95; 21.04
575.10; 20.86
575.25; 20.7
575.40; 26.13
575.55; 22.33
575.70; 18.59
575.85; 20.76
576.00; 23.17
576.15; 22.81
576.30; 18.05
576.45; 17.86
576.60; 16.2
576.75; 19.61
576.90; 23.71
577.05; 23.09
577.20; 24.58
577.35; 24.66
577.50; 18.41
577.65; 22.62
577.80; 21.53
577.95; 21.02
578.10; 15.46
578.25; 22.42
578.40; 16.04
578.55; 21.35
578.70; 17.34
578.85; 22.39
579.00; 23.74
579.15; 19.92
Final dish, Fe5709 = 0.08 nm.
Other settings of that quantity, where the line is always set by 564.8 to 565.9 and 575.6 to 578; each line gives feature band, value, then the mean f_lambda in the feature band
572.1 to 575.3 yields -0.193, 22.2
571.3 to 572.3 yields -0.058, 22.1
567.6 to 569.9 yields 0.063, 20.2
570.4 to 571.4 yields 0.003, 20.8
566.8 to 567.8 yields 0.022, 20.3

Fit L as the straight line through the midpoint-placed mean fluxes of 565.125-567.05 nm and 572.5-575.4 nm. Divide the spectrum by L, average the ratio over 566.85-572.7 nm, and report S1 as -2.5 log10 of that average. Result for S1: 0.04 mag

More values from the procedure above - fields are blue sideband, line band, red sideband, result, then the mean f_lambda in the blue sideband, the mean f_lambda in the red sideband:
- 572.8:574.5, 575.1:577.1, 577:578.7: 0.03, 22.8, 20.8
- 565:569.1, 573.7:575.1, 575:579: -0.08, 20.5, 20.9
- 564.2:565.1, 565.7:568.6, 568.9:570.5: 0.03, 21.2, 20.3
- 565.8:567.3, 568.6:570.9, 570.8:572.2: 0.03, 20.6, 21.5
